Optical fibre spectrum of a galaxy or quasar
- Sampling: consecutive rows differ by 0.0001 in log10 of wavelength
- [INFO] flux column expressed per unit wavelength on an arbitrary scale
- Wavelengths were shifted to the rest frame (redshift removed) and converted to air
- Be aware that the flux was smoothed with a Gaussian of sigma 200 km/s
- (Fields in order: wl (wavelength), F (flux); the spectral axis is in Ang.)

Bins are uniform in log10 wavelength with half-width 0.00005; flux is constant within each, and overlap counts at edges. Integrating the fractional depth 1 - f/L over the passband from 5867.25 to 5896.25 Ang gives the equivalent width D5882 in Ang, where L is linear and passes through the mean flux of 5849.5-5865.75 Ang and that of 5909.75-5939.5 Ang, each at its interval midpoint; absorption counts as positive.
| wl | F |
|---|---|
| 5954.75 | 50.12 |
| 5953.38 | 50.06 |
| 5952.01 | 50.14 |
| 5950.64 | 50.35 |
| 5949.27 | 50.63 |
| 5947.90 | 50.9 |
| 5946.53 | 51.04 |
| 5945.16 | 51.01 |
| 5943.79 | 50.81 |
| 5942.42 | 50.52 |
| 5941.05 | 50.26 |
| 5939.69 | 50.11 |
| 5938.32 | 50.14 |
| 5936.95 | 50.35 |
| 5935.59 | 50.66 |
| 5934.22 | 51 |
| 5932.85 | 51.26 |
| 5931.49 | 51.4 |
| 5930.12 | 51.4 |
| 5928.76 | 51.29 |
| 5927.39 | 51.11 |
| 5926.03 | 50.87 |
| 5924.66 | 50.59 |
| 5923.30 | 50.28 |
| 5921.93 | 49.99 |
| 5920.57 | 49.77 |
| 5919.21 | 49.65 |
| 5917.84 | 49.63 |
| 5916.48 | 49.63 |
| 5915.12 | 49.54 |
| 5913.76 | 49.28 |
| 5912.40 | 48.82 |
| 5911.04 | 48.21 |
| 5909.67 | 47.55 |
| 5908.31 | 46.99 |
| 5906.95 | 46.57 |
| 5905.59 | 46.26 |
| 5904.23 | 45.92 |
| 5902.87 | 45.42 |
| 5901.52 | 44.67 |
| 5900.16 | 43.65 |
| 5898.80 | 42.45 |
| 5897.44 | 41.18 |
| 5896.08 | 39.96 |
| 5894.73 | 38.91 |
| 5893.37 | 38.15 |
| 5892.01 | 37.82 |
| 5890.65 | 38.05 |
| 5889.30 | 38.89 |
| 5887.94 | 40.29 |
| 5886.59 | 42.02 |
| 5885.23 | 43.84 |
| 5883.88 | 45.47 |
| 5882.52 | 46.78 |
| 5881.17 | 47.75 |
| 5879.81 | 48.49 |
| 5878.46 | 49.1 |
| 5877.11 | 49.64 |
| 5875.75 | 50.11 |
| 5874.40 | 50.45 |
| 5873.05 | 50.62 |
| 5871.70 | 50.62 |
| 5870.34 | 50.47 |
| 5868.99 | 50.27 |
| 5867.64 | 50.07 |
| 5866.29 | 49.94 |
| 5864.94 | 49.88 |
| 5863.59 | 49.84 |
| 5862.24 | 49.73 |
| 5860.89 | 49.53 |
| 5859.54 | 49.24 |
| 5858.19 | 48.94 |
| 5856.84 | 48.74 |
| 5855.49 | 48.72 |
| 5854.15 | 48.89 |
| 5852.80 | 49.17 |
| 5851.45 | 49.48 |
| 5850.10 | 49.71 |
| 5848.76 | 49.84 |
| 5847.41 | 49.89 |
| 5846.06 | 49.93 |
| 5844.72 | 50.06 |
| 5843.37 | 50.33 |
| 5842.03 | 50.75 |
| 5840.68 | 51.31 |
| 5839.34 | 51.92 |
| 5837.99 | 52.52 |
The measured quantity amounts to 2.5 Ang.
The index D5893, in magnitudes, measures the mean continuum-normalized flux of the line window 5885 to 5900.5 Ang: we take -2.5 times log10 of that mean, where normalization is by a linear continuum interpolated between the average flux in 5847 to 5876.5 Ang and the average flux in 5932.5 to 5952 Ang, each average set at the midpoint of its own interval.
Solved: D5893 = 0.24 mag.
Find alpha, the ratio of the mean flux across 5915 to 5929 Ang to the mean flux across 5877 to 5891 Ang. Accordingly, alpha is 1.1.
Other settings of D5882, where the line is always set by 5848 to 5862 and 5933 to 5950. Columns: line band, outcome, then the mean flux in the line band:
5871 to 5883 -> 0.1 Ang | 49.3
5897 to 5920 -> 1.5 Ang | 46.9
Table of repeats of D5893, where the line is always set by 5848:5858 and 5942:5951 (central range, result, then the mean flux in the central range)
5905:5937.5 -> 0.014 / 49.7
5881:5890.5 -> 0.156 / 43.1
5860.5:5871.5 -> -0.012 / 50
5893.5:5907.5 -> 0.157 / 43.3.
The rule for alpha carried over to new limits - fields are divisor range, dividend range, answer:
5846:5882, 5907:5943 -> 1.01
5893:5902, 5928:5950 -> 1.23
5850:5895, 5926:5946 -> 1.08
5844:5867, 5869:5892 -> 0.93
